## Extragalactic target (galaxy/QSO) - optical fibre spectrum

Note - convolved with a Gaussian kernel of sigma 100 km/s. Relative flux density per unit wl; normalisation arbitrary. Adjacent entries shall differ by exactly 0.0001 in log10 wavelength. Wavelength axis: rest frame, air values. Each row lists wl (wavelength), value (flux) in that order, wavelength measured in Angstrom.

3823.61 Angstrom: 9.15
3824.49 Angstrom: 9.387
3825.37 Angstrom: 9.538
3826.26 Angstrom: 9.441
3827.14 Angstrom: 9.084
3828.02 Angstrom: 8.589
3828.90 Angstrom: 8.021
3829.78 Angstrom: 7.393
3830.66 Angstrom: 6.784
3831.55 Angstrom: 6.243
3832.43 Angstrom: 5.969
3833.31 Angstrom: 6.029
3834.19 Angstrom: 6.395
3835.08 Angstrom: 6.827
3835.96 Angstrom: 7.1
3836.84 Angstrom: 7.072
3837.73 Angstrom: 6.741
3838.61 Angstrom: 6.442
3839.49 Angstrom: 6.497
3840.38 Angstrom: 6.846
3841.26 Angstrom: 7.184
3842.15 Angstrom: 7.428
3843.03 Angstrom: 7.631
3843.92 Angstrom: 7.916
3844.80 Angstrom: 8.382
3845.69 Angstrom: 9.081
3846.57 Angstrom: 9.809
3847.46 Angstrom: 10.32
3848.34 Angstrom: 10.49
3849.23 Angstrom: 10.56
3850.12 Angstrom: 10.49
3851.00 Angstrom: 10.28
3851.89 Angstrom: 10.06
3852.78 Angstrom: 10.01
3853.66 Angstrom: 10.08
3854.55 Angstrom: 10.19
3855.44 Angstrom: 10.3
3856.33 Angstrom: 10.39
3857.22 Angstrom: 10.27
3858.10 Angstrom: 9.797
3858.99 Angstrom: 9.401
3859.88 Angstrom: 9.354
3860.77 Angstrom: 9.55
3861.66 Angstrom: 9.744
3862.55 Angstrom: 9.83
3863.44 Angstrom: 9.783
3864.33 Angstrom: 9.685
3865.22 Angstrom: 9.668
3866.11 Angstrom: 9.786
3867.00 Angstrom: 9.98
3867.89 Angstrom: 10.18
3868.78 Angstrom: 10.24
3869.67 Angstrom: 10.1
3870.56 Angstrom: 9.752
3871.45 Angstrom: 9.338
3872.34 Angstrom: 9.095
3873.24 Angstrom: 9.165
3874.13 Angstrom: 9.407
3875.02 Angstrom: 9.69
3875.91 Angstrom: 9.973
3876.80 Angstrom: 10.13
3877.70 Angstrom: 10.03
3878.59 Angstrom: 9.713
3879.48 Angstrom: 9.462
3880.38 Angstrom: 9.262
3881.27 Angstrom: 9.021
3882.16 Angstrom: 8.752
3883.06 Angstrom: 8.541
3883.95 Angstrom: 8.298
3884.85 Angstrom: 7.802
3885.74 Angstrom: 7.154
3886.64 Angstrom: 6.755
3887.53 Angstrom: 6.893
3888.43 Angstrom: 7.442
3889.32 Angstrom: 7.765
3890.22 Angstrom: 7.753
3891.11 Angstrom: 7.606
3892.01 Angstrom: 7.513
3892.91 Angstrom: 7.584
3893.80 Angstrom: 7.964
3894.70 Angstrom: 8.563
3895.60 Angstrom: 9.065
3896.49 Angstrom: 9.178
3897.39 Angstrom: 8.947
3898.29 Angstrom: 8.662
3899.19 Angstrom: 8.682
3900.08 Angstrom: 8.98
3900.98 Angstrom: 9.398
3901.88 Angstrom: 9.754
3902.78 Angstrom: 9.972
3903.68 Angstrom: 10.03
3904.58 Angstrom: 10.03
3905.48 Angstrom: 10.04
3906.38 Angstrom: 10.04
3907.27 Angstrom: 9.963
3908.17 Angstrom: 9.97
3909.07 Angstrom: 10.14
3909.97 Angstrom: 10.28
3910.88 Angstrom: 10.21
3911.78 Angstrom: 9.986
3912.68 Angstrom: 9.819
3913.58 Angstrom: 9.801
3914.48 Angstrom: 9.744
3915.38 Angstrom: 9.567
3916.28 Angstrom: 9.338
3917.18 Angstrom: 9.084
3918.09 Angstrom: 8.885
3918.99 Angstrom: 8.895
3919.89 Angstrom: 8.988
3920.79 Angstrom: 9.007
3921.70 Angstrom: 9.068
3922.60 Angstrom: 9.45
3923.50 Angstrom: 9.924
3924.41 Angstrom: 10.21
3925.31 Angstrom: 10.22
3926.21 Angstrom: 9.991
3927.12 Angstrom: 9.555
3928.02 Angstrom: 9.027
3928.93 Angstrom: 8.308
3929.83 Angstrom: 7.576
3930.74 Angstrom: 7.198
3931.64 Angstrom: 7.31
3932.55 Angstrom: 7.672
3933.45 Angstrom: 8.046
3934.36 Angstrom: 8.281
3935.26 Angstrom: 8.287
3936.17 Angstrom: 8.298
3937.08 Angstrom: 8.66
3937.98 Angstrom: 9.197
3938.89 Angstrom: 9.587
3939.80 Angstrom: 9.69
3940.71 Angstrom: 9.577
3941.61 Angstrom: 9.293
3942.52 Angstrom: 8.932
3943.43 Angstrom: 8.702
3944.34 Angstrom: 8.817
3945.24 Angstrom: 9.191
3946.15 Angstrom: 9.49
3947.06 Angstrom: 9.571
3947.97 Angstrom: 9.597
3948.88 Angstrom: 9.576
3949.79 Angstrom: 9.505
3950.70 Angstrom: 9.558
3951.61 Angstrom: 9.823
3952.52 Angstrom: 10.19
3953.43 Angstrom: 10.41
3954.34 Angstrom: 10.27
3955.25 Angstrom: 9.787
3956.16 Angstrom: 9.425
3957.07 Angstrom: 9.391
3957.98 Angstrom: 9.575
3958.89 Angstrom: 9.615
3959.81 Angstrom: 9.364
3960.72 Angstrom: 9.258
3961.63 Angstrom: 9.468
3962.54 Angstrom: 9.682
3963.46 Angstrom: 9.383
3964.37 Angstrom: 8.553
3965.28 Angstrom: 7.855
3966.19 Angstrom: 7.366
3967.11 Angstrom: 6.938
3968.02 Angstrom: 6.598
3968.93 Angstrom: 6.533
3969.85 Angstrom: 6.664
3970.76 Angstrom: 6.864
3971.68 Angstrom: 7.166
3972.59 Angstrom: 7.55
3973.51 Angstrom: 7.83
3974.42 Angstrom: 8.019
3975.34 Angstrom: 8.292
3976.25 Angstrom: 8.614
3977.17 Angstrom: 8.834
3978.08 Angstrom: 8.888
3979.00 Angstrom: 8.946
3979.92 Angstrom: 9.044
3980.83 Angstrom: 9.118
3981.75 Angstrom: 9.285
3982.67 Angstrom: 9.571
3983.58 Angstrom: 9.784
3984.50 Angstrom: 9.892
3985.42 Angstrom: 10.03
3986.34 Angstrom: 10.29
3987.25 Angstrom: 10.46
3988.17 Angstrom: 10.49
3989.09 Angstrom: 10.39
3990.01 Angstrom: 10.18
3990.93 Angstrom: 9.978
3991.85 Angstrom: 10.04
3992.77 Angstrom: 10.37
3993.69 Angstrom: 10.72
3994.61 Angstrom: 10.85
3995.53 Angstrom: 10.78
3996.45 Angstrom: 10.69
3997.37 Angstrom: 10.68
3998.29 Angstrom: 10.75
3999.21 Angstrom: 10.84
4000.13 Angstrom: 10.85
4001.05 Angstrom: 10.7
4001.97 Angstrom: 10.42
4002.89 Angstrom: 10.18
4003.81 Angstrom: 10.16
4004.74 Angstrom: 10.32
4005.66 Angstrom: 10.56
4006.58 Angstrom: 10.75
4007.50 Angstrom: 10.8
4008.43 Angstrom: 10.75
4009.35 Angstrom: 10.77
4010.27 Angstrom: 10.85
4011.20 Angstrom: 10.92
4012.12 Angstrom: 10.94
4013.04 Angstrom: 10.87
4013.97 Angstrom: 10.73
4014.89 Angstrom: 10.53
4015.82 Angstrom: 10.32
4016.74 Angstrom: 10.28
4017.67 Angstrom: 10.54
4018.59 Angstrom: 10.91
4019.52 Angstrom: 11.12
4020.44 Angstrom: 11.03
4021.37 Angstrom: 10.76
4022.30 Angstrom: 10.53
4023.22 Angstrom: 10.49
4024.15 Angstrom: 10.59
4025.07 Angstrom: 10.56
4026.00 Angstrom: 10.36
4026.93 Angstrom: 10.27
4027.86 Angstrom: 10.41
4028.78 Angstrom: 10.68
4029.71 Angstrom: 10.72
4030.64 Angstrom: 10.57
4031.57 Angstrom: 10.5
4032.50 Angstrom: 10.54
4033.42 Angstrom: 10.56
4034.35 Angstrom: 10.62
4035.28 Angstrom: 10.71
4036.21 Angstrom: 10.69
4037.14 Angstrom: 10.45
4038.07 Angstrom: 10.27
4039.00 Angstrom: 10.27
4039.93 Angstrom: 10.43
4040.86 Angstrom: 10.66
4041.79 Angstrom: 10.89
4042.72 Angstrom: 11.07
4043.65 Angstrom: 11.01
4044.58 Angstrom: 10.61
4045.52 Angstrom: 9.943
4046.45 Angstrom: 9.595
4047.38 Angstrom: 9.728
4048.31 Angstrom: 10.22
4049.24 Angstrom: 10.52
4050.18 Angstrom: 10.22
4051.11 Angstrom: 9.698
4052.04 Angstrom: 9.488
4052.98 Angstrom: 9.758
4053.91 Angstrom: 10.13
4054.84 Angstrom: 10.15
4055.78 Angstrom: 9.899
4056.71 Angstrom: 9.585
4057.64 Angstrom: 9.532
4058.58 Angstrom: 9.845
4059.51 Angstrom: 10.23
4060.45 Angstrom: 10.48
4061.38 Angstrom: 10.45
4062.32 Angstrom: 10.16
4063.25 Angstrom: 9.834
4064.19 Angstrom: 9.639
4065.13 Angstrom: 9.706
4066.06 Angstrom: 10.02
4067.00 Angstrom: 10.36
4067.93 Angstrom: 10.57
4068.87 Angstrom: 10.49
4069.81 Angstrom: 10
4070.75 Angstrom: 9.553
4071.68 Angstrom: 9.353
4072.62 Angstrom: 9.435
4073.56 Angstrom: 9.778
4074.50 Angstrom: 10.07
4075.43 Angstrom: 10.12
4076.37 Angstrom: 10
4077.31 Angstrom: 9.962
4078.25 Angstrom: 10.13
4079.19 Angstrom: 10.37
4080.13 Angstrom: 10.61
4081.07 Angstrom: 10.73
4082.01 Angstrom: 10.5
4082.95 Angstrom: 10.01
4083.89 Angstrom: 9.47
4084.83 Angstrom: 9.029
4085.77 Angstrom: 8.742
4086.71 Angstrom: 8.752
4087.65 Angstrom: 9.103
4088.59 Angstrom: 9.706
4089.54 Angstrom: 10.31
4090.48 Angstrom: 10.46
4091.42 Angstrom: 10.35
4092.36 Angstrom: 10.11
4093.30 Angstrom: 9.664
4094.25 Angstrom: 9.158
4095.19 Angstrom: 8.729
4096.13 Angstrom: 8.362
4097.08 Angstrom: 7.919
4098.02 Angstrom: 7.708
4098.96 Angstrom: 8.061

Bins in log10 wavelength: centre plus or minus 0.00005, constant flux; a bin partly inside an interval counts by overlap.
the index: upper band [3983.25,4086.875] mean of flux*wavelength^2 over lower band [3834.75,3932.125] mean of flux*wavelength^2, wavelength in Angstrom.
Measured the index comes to 1.22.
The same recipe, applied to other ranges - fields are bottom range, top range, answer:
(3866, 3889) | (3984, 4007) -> 1.23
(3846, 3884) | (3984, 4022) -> 1.16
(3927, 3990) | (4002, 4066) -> 1.21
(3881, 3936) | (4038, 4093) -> 1.22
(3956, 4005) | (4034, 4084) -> 1.13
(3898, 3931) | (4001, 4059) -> 1.17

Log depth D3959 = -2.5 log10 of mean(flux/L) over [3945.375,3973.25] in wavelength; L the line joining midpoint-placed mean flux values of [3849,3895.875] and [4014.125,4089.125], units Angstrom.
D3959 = 0.10 mag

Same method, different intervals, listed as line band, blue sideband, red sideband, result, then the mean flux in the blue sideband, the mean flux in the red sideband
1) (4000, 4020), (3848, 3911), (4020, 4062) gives -0.052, 9.34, 10.3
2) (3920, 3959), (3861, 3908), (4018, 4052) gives 0.049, 9.09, 10.5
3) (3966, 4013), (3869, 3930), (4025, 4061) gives 0.031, 9.13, 10.3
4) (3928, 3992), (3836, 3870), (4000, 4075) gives 0.110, 9.23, 10.4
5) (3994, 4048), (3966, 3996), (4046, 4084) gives -0.121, 9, 10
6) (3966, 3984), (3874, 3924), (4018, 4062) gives 0.204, 9.07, 10.4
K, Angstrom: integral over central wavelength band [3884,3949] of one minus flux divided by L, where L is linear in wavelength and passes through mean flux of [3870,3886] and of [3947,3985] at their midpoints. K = 0.5 Angstrom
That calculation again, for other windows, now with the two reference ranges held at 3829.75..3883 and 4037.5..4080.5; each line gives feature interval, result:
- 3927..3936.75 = 1.3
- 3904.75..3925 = -0.8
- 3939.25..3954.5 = -0.1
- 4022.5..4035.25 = -0.8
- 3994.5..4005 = -0.9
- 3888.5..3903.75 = 1.0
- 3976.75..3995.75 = -0.4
